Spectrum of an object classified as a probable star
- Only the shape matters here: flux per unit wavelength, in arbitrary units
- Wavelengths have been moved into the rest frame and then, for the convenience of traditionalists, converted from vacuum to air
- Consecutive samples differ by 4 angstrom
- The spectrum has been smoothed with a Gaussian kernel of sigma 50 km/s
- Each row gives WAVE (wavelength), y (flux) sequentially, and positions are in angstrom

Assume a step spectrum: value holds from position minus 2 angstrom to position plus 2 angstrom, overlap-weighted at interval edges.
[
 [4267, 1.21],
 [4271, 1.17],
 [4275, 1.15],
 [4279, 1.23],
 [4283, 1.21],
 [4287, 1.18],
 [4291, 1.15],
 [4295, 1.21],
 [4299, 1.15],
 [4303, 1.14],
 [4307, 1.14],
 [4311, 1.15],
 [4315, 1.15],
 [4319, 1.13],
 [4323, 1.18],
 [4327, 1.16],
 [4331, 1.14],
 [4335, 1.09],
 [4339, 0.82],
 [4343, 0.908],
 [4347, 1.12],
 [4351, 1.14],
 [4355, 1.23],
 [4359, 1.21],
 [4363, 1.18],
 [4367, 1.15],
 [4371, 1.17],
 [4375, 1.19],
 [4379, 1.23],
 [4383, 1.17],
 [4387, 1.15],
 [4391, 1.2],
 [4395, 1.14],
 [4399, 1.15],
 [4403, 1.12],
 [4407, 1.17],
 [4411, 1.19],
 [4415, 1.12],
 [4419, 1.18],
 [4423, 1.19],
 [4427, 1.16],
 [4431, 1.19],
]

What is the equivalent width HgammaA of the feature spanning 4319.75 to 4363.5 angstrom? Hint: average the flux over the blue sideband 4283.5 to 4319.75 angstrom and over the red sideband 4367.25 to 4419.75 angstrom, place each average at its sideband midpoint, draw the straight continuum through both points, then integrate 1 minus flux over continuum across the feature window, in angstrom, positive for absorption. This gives 2.1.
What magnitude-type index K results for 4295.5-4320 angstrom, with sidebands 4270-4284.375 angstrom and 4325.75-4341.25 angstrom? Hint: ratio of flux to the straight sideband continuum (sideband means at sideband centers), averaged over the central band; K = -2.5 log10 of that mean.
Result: -0.04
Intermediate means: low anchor 1.19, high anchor 1.04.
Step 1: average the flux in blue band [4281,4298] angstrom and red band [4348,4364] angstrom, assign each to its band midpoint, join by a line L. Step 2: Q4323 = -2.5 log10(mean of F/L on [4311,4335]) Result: 0.04 mag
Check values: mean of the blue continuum 1.19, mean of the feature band 1.15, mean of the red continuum 1.19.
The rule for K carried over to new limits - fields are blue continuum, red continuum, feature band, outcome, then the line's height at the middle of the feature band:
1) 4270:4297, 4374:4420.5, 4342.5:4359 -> 0.042 mag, 1.17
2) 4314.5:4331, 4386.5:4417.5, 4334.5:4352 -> 0.153 mag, 1.15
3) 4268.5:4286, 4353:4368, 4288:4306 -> 0.027 mag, 1.19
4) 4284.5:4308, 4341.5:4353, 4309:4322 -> -0.020 mag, 1.13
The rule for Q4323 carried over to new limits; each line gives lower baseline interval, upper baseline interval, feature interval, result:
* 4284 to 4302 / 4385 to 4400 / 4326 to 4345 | 0.15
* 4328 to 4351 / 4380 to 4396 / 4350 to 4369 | -0.09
